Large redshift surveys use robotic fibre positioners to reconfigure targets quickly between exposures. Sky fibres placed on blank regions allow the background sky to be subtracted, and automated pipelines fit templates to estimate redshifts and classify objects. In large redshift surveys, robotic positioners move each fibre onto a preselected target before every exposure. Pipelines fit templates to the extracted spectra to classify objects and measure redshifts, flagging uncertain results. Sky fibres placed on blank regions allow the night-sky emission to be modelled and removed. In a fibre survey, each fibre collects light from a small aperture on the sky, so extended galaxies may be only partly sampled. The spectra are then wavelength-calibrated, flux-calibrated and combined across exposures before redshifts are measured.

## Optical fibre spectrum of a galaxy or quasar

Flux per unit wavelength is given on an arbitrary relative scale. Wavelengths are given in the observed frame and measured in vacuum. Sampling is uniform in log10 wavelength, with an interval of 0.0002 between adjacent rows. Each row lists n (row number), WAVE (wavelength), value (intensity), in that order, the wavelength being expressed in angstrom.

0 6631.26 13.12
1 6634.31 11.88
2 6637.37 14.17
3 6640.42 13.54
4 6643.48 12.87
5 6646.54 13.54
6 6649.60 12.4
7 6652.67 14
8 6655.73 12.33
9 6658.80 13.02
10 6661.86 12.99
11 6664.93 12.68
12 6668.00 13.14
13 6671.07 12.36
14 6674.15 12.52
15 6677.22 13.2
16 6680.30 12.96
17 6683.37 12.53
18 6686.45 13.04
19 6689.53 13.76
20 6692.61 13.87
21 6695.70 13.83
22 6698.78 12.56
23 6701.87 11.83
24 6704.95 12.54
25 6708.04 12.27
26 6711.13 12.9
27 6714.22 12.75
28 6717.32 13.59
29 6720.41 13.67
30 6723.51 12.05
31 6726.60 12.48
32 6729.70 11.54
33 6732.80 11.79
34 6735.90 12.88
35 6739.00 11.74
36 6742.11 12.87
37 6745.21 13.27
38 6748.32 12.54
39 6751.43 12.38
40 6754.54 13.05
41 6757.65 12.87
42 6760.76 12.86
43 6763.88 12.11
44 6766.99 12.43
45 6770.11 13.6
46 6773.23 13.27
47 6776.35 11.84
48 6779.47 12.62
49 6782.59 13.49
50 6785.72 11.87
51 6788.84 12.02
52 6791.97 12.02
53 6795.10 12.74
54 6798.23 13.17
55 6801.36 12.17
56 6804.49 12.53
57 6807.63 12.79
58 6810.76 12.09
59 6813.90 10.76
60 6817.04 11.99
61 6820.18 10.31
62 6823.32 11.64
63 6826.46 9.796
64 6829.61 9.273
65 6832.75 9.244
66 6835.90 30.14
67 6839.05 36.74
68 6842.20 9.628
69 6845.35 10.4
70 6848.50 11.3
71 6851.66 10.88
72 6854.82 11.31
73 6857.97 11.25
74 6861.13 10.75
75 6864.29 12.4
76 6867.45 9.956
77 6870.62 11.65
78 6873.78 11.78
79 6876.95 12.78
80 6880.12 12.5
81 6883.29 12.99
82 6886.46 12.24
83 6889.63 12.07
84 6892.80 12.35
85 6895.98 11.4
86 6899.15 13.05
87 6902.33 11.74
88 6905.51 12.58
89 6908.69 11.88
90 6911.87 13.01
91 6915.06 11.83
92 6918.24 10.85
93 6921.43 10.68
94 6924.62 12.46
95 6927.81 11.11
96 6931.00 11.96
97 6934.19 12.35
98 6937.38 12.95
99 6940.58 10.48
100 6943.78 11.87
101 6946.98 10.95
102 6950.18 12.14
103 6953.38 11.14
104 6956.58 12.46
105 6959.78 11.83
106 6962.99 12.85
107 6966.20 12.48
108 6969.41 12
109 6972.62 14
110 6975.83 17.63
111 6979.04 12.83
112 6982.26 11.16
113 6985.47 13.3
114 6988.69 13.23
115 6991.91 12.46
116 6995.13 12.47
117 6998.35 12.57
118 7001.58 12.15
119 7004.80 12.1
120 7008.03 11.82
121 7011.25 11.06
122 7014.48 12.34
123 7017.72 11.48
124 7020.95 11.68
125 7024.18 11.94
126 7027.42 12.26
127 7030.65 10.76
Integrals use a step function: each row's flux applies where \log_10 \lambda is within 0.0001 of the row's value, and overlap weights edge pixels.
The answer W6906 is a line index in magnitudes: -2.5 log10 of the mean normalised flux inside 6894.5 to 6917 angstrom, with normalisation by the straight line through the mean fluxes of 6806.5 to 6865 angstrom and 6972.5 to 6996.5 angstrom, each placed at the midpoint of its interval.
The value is 0.10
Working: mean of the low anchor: 13.3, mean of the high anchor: 13.4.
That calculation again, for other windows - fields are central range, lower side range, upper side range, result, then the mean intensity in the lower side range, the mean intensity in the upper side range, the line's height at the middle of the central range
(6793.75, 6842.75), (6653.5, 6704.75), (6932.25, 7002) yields -0.117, 12.9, 12.5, 12.7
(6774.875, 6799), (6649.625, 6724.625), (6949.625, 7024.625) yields 0.028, 12.9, 12.5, 12.8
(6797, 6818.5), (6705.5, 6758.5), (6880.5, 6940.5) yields 0.016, 12.6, 12.1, 12.4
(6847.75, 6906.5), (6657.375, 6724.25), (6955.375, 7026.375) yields 0.074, 12.9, 12.5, 12.7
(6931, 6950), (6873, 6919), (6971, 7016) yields 0.064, 12.2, 12.8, 12.5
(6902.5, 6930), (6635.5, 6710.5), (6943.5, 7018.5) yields 0.068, 13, 12.5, 12.6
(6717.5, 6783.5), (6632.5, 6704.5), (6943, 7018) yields 0.017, 13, 12.5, 12.9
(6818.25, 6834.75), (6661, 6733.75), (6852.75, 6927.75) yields 0.149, 12.8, 11.9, 12.2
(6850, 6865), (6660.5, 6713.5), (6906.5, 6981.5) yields 0.110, 12.9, 12.2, 12.5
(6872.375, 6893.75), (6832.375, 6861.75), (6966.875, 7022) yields 0.195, 15.5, 12.6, 14.8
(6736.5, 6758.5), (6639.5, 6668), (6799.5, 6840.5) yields 0.097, 13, 14.5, 13.9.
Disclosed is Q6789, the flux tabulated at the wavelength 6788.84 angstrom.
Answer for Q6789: 12.02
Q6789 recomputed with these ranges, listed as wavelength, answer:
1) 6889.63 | 12.07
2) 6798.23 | 13.17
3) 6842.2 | 9.628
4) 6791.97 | 12.02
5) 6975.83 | 17.63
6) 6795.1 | 12.74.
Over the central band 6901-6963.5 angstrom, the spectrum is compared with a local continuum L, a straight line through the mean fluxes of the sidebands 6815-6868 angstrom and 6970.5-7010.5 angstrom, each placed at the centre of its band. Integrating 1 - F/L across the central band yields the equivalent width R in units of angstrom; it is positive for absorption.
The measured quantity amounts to 6.05 angstrom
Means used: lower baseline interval 13.4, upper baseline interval 12.9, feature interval 11.8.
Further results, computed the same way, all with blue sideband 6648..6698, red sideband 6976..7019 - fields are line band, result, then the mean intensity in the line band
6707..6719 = 0.0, 12.9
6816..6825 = 1.1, 11.3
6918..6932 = 1.2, 11.4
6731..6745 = 0.6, 12.4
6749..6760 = 0.1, 12.8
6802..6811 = 0.2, 12.5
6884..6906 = 0.7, 12.2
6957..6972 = 0.1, 12.4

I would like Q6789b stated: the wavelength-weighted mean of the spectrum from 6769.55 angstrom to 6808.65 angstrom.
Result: 12.6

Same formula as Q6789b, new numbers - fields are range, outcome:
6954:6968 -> 12.3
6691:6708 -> 12.9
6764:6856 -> 13.2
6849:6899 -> 11.8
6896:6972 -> 12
